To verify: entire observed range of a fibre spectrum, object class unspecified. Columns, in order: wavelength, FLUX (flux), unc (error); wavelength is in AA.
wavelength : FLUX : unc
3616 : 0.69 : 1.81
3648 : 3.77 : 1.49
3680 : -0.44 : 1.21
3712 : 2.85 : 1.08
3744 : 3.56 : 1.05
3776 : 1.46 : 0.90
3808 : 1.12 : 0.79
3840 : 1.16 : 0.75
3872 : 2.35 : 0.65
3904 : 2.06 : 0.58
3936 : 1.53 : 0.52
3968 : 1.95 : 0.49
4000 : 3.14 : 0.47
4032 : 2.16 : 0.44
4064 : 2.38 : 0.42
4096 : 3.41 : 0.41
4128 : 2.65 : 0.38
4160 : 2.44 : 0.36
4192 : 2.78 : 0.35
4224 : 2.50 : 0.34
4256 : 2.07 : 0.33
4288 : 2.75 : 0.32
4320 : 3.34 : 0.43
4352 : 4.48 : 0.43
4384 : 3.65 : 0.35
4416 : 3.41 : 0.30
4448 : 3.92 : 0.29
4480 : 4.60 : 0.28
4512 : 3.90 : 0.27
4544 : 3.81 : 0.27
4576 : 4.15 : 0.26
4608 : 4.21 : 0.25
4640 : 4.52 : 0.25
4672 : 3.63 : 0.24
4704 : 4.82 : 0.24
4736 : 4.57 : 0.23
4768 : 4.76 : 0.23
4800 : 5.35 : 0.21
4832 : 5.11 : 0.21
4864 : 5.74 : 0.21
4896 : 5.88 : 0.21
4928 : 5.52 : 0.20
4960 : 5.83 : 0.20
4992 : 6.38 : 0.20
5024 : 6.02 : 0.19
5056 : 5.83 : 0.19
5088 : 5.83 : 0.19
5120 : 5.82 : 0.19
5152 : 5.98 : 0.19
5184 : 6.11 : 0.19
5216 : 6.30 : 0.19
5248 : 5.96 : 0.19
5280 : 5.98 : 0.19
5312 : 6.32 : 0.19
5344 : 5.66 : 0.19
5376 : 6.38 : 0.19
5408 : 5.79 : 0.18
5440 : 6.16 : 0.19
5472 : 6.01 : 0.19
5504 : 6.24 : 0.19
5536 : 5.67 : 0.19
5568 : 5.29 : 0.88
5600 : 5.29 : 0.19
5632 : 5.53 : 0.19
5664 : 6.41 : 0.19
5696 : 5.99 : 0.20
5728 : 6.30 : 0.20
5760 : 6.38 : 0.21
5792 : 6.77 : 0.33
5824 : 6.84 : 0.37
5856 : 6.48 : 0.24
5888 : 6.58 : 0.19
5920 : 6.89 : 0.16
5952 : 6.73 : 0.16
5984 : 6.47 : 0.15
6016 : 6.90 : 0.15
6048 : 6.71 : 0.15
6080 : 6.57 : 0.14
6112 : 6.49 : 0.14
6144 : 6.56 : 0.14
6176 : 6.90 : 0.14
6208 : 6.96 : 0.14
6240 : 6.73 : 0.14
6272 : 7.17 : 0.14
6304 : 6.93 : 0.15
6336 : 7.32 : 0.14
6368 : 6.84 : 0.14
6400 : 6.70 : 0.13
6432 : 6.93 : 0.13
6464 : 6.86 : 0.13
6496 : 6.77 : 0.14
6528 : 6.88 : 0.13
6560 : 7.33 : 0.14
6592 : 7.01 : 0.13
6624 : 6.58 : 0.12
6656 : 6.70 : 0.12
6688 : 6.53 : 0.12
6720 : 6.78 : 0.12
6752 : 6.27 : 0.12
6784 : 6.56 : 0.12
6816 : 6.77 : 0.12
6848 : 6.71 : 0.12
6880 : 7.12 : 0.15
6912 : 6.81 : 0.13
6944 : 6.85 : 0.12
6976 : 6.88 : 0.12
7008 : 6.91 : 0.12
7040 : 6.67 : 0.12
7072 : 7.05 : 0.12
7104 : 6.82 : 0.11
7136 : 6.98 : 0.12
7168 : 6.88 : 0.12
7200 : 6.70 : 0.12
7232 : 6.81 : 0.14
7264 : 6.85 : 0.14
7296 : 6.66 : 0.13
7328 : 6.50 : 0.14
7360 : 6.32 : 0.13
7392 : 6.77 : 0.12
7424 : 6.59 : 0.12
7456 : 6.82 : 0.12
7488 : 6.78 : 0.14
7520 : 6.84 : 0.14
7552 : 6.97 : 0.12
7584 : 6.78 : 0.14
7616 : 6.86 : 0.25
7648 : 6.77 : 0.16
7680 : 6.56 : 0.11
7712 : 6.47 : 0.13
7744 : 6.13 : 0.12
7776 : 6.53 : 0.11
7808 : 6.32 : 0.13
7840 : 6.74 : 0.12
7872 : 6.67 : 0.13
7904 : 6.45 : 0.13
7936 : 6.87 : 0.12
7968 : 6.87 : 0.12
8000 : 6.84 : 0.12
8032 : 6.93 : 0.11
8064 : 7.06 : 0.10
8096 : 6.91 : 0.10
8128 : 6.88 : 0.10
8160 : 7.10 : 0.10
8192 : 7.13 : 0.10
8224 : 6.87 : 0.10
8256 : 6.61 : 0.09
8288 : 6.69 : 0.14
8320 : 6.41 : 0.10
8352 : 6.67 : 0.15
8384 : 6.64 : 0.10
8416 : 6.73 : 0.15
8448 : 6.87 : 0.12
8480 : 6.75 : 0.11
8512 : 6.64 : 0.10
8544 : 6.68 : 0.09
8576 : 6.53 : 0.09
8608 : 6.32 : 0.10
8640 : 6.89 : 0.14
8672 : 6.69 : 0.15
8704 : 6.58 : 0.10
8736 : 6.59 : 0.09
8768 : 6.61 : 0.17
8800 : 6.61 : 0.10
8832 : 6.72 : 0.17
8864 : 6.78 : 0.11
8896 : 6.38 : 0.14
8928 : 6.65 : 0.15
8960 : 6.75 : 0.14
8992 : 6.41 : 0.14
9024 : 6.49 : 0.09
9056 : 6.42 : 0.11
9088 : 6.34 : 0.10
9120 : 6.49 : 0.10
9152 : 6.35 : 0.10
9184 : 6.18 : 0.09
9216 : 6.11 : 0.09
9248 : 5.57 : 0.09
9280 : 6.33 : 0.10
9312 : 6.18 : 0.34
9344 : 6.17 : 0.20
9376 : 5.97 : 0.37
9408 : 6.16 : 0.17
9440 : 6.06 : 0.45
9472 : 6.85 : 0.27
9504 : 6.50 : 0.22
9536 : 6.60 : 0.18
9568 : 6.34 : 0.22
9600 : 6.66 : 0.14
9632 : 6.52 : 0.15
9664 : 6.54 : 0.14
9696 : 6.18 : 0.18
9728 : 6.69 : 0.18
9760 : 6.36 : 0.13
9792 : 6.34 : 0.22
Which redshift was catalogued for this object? 0.083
